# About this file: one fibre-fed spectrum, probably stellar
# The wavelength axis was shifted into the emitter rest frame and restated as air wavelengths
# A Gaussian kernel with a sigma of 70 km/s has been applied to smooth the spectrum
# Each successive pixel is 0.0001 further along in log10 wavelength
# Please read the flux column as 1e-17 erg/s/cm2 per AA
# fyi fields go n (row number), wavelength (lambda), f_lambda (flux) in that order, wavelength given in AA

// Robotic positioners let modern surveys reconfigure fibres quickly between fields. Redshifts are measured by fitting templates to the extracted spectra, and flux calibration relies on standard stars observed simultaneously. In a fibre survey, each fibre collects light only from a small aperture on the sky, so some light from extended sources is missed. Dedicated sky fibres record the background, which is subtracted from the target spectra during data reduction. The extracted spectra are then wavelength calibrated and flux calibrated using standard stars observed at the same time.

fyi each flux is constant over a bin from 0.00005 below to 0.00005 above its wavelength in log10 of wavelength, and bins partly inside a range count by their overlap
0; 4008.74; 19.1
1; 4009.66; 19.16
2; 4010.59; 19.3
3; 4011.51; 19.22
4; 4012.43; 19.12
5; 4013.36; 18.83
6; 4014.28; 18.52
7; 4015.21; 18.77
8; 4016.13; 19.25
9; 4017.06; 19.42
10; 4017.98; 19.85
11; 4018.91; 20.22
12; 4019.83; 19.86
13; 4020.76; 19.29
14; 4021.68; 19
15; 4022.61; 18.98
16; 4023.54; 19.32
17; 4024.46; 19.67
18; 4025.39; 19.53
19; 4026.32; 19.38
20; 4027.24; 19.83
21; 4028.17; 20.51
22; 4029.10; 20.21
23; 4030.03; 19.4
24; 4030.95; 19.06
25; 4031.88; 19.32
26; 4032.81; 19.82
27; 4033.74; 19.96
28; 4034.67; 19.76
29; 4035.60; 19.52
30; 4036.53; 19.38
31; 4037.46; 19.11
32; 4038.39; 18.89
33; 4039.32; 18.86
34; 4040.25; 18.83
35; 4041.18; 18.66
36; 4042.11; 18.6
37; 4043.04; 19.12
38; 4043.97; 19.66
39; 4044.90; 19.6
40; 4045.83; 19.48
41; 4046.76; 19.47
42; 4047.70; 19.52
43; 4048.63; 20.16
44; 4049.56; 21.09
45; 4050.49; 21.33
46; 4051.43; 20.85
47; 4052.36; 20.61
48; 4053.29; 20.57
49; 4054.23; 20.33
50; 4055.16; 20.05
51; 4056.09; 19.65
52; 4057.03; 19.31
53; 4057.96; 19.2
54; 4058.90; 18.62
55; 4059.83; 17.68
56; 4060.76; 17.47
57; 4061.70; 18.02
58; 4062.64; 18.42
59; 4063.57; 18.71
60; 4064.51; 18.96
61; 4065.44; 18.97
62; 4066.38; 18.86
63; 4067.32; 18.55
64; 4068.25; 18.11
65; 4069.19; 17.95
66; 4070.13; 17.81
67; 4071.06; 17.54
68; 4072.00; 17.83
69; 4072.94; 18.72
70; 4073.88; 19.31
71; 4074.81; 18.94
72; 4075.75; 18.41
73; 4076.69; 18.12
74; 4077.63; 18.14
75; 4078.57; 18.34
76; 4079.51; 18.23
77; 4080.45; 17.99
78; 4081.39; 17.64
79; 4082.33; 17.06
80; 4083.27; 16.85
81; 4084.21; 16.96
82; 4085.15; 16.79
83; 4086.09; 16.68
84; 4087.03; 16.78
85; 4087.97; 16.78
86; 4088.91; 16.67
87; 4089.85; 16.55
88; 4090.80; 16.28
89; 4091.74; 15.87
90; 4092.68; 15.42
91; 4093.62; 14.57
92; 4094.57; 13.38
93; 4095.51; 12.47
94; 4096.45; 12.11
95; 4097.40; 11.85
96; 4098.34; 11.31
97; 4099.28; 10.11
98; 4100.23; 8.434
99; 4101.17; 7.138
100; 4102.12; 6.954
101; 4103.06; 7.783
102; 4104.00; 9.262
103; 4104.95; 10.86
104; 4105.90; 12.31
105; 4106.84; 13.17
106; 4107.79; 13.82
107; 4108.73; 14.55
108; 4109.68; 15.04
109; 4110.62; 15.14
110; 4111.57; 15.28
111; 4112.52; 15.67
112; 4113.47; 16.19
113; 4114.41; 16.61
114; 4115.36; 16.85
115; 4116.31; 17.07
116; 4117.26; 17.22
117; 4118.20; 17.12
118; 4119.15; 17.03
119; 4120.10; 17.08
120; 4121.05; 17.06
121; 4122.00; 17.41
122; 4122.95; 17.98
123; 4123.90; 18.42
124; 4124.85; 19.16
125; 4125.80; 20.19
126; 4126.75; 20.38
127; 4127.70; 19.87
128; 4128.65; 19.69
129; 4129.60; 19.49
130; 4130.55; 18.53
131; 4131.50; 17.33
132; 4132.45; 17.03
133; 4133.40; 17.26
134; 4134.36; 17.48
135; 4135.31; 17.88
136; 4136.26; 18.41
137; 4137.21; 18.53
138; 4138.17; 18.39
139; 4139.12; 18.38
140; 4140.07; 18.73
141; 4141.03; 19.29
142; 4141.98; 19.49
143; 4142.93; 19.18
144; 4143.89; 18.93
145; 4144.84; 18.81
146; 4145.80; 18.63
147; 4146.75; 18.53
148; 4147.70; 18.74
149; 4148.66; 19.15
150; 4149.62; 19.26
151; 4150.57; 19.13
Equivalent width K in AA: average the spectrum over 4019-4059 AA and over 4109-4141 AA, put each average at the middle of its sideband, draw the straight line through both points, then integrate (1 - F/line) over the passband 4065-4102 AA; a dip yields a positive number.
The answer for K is 5.19 AA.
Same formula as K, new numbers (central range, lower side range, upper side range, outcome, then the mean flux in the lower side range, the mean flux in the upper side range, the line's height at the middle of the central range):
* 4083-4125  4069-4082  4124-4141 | 8.8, 18.2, 18.6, 18.4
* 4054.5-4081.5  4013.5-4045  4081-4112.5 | -4.0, 19.4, 13.7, 16.1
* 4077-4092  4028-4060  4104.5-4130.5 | 0.8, 19.6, 16.7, 18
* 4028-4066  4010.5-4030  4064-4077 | -1.0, 19.4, 18.4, 18.9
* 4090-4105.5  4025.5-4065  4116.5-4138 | 5.9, 19.5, 18.2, 18.6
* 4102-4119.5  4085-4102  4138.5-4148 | 1.5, 13.6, 18.9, 15.5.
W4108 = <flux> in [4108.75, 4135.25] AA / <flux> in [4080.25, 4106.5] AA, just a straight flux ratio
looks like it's 1.28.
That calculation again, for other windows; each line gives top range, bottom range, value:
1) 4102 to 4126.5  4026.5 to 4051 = 0.79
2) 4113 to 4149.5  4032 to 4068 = 0.94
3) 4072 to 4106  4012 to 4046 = 0.76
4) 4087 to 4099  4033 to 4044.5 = 0.75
